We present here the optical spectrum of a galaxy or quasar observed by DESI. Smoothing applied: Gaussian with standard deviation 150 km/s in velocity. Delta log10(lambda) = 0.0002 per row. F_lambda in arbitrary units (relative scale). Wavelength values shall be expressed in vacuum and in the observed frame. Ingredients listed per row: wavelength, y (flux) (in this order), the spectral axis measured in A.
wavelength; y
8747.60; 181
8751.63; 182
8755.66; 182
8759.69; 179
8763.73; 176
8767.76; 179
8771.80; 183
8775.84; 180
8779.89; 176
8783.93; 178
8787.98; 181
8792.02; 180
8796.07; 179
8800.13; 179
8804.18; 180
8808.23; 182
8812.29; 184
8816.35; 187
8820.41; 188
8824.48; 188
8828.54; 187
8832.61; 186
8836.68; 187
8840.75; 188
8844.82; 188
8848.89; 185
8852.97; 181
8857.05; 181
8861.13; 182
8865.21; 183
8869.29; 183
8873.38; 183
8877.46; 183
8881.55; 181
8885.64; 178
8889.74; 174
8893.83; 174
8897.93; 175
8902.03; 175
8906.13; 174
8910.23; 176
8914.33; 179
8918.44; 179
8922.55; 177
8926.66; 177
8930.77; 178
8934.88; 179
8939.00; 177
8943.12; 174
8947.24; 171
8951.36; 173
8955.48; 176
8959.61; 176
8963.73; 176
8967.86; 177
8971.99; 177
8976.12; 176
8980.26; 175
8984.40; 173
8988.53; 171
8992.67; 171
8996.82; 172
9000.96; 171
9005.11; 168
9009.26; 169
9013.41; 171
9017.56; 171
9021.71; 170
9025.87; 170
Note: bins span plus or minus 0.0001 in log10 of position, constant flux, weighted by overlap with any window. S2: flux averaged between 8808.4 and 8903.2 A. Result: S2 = 183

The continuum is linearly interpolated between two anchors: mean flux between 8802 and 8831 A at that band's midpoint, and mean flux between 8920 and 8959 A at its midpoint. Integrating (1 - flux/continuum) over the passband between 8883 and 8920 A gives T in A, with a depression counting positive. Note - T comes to 0.55 A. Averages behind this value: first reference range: 185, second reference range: 176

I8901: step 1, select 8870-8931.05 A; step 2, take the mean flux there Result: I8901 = 178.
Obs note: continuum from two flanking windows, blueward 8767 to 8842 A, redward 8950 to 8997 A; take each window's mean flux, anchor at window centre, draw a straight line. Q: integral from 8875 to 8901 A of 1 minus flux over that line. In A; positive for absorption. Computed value 0.2 A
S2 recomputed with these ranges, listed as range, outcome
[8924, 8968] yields 176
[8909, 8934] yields 178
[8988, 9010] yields 170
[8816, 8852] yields 187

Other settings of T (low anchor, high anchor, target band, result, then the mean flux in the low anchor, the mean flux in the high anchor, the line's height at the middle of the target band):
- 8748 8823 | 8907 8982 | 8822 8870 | -1.57 A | 181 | 176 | 179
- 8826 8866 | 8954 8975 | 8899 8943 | 0.64 A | 185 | 176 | 180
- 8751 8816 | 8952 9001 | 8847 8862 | -0.36 A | 180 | 174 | 178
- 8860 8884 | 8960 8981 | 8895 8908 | 0.43 A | 183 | 176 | 181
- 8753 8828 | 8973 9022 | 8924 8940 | -0.28 A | 181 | 172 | 175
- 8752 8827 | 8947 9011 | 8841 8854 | -0.48 A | 181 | 173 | 179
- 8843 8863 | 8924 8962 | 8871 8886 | -0.04 A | 183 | 176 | 181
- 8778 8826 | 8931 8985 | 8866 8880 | -0.31 A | 182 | 176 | 179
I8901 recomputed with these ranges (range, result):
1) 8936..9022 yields 173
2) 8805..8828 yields 186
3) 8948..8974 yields 176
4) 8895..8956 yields 176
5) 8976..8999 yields 173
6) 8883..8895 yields 176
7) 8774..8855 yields 183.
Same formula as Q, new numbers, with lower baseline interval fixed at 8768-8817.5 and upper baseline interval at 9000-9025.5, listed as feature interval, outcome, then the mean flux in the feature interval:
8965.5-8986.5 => -0.5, 176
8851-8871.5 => -0.6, 182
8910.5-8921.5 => -0.2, 178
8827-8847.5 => -1.0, 187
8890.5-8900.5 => 0.1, 174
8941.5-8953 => 0.0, 173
